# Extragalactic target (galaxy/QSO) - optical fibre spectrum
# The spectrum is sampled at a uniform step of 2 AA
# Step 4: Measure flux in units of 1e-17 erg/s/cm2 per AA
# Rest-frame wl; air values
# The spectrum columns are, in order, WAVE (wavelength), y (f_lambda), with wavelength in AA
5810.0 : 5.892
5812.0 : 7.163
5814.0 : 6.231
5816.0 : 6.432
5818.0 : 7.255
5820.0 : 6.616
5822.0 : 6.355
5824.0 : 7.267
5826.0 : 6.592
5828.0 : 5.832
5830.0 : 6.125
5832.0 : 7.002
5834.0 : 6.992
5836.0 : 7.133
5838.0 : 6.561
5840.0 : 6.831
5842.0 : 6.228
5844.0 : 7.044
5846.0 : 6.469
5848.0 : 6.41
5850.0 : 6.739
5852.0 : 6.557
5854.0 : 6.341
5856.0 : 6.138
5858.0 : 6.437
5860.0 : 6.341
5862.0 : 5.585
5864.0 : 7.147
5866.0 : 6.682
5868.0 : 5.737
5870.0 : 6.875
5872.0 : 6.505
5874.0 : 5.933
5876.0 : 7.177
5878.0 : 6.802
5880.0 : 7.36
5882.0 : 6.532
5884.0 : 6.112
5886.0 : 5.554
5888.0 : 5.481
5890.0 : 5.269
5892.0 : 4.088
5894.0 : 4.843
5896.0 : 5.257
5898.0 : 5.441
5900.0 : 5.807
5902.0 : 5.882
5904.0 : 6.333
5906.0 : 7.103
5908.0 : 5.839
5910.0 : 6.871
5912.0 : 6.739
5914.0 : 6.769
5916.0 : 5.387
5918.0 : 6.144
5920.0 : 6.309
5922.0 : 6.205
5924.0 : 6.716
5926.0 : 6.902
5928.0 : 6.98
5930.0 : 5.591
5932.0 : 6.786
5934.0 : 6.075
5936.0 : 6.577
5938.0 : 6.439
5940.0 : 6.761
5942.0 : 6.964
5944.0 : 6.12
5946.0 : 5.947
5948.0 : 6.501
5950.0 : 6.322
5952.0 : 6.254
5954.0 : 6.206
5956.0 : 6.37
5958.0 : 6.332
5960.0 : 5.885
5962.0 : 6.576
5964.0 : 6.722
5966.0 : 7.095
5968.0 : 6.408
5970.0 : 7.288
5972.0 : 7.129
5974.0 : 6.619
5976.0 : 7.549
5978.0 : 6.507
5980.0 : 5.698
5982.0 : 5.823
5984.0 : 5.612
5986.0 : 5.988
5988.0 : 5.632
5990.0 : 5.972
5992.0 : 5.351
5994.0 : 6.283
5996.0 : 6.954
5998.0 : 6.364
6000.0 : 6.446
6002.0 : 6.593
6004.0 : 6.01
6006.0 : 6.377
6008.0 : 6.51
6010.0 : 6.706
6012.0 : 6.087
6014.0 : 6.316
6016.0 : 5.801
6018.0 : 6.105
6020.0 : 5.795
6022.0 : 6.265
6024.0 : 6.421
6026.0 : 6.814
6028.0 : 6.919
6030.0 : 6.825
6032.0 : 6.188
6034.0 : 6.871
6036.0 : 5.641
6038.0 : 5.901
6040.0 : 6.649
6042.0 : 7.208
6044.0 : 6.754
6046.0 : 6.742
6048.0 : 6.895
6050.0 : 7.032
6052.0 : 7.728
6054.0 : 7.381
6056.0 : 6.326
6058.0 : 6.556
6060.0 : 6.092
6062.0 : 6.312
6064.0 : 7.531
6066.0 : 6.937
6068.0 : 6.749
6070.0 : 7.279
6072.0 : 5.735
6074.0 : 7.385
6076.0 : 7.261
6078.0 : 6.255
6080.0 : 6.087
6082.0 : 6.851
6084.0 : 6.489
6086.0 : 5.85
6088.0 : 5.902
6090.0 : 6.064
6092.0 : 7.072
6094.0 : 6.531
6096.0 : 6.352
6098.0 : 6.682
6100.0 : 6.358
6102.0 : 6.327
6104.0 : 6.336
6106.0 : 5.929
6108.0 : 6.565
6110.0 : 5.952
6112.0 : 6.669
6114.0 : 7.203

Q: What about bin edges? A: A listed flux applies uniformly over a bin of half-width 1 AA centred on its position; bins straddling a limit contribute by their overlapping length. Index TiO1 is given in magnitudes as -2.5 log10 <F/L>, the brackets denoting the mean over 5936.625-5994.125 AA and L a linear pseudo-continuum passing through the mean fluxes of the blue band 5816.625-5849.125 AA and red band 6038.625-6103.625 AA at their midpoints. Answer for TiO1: 0.05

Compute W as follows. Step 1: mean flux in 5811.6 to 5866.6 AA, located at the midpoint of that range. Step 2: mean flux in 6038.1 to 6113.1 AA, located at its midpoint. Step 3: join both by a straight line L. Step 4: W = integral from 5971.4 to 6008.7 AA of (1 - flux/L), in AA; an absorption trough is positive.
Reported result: 1.8 AA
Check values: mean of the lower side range 6.58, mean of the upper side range 6.61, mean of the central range 6.27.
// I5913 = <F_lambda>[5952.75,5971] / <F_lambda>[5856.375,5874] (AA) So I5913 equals 1.03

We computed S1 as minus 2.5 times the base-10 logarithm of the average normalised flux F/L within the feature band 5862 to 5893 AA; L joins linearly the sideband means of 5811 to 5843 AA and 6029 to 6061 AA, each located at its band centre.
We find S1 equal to 0.08 mag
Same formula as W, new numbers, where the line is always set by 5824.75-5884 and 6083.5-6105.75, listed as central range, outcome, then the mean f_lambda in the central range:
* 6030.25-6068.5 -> -1.98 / 6.71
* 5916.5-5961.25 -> 0.74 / 6.37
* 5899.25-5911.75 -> 0.32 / 6.34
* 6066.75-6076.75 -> -0.80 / 6.87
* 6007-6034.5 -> 0.06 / 6.39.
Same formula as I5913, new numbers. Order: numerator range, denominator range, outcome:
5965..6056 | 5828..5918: 1.03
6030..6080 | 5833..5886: 1.03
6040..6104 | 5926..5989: 1.04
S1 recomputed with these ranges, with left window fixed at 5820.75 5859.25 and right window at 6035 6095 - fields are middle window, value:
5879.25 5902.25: 0.18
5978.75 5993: 0.15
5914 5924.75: 0.07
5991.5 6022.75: 0.06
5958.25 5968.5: 0.01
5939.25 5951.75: 0.03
